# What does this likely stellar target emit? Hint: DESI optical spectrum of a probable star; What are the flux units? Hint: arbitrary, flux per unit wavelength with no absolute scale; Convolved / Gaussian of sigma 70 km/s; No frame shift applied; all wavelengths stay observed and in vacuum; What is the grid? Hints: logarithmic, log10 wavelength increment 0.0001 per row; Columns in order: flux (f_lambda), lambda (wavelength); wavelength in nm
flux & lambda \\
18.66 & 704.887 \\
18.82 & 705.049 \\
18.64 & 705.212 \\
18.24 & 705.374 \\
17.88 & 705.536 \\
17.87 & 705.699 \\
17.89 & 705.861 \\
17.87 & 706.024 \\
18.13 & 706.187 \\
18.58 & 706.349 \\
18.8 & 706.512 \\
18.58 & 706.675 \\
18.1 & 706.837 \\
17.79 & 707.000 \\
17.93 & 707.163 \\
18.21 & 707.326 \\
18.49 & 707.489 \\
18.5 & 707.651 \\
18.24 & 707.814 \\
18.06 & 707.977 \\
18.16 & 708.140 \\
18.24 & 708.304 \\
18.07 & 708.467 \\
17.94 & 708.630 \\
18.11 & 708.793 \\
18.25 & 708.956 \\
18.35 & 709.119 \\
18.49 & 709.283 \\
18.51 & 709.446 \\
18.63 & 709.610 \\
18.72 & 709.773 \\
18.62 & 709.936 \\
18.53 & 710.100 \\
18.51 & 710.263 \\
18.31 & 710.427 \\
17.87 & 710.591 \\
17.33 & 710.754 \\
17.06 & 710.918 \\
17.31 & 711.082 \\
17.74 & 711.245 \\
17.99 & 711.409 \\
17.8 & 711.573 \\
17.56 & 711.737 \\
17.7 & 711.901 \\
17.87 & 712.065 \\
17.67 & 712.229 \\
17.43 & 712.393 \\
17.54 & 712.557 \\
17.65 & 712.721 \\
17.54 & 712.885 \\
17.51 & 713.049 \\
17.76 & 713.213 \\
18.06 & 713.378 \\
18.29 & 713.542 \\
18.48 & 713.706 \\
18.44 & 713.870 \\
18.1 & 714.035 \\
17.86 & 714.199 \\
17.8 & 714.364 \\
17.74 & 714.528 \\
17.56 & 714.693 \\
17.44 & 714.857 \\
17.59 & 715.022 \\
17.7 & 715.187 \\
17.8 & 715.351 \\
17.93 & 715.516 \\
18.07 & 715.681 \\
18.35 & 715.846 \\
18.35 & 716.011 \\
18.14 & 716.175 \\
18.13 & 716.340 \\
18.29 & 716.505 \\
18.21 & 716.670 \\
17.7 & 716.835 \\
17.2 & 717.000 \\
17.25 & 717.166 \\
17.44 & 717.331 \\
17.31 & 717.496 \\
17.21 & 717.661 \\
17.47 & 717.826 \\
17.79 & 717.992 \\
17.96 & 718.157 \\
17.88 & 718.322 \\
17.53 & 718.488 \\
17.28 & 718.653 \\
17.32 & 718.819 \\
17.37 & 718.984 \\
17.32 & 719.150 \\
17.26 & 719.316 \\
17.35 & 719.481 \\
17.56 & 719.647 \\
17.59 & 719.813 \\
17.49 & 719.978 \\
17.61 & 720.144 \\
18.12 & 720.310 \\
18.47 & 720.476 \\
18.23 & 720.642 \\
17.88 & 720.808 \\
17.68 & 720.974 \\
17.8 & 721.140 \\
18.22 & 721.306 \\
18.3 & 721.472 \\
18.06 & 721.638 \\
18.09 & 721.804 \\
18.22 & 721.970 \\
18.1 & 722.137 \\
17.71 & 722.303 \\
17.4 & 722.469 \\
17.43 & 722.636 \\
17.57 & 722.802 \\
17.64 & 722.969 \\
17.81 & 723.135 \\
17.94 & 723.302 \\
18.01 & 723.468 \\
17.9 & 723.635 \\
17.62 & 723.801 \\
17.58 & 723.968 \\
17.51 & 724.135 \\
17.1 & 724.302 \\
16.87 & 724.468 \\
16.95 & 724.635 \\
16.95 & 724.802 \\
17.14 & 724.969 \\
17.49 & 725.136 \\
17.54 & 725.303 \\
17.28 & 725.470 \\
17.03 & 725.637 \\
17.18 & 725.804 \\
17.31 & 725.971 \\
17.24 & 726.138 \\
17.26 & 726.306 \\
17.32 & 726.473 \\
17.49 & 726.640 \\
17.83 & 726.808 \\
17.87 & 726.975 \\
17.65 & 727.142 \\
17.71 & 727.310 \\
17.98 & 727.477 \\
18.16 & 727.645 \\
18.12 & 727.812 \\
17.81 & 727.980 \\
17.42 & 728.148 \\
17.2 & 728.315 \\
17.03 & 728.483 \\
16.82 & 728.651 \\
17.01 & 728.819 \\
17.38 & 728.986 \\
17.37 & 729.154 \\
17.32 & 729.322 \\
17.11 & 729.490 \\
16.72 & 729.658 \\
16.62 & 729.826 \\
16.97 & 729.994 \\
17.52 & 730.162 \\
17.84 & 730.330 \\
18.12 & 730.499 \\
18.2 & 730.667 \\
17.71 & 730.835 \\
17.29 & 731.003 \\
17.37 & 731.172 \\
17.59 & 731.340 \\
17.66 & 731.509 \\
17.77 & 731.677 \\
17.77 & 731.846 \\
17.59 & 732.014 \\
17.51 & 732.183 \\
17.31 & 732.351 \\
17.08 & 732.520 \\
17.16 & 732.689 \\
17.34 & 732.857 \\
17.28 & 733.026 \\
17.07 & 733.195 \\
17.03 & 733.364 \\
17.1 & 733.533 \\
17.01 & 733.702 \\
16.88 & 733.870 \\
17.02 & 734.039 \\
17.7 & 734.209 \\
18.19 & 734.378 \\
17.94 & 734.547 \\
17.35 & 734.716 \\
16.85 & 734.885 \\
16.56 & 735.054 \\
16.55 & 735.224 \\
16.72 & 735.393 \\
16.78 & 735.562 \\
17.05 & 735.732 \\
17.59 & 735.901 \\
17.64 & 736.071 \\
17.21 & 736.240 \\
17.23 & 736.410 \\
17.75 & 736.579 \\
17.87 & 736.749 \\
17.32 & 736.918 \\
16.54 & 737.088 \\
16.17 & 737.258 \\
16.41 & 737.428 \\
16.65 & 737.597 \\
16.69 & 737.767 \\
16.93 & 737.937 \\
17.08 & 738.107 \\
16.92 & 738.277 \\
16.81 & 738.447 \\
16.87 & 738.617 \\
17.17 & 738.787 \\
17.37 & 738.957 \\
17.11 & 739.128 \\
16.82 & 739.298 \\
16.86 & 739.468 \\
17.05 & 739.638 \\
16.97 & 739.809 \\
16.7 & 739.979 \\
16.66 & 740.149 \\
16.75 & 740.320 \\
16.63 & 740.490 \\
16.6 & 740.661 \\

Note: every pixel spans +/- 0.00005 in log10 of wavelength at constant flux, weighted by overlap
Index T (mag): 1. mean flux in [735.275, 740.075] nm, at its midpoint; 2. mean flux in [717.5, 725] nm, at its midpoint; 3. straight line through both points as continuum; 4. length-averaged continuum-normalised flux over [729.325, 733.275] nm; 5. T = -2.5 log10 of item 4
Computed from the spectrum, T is -0.01 mag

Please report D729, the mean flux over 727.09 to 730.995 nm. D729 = 17.5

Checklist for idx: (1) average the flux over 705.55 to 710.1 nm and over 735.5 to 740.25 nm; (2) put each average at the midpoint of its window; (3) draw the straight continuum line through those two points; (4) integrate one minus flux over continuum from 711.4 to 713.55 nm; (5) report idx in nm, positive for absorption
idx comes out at 0.042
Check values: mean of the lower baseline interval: 18.3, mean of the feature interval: 17.7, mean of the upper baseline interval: 17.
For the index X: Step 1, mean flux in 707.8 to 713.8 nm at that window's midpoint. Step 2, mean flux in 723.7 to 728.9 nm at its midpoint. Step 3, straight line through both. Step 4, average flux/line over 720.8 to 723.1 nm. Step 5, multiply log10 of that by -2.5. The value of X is -0.02 mag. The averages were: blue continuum 18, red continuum 17.4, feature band 17.9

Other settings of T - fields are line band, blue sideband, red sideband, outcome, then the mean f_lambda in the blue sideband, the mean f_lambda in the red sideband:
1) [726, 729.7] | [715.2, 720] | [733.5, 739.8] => -0.01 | 17.7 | 17.1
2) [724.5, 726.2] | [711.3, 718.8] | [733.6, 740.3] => 0.01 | 17.8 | 17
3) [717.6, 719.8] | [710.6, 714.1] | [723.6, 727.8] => 0.01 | 17.8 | 17.4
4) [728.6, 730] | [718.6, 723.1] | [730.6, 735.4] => 0.03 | 17.7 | 17.3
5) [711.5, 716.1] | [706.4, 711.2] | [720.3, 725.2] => 0.01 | 18.2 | 17.7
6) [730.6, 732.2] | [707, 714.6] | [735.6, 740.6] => -0.03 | 18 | 17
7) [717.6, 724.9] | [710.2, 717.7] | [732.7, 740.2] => -0.01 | 17.8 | 17.1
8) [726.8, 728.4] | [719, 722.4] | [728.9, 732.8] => -0.01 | 17.8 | 17.4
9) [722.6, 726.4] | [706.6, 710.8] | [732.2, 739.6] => 0.01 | 18.3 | 17.1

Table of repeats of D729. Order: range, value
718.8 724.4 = 17.7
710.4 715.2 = 17.8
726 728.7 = 17.6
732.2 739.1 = 17.1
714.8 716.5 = 18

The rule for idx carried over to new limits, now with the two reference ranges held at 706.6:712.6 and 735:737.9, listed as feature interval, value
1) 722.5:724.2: -0.02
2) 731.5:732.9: -0.02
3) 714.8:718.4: 0.00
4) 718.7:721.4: -0.01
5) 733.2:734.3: 0.00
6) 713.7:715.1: 0.00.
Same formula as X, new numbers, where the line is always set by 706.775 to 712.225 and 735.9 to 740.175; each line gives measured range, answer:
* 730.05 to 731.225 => -0.03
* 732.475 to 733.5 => 0.00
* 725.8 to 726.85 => 0.01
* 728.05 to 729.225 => 0.01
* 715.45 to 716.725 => -0.02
